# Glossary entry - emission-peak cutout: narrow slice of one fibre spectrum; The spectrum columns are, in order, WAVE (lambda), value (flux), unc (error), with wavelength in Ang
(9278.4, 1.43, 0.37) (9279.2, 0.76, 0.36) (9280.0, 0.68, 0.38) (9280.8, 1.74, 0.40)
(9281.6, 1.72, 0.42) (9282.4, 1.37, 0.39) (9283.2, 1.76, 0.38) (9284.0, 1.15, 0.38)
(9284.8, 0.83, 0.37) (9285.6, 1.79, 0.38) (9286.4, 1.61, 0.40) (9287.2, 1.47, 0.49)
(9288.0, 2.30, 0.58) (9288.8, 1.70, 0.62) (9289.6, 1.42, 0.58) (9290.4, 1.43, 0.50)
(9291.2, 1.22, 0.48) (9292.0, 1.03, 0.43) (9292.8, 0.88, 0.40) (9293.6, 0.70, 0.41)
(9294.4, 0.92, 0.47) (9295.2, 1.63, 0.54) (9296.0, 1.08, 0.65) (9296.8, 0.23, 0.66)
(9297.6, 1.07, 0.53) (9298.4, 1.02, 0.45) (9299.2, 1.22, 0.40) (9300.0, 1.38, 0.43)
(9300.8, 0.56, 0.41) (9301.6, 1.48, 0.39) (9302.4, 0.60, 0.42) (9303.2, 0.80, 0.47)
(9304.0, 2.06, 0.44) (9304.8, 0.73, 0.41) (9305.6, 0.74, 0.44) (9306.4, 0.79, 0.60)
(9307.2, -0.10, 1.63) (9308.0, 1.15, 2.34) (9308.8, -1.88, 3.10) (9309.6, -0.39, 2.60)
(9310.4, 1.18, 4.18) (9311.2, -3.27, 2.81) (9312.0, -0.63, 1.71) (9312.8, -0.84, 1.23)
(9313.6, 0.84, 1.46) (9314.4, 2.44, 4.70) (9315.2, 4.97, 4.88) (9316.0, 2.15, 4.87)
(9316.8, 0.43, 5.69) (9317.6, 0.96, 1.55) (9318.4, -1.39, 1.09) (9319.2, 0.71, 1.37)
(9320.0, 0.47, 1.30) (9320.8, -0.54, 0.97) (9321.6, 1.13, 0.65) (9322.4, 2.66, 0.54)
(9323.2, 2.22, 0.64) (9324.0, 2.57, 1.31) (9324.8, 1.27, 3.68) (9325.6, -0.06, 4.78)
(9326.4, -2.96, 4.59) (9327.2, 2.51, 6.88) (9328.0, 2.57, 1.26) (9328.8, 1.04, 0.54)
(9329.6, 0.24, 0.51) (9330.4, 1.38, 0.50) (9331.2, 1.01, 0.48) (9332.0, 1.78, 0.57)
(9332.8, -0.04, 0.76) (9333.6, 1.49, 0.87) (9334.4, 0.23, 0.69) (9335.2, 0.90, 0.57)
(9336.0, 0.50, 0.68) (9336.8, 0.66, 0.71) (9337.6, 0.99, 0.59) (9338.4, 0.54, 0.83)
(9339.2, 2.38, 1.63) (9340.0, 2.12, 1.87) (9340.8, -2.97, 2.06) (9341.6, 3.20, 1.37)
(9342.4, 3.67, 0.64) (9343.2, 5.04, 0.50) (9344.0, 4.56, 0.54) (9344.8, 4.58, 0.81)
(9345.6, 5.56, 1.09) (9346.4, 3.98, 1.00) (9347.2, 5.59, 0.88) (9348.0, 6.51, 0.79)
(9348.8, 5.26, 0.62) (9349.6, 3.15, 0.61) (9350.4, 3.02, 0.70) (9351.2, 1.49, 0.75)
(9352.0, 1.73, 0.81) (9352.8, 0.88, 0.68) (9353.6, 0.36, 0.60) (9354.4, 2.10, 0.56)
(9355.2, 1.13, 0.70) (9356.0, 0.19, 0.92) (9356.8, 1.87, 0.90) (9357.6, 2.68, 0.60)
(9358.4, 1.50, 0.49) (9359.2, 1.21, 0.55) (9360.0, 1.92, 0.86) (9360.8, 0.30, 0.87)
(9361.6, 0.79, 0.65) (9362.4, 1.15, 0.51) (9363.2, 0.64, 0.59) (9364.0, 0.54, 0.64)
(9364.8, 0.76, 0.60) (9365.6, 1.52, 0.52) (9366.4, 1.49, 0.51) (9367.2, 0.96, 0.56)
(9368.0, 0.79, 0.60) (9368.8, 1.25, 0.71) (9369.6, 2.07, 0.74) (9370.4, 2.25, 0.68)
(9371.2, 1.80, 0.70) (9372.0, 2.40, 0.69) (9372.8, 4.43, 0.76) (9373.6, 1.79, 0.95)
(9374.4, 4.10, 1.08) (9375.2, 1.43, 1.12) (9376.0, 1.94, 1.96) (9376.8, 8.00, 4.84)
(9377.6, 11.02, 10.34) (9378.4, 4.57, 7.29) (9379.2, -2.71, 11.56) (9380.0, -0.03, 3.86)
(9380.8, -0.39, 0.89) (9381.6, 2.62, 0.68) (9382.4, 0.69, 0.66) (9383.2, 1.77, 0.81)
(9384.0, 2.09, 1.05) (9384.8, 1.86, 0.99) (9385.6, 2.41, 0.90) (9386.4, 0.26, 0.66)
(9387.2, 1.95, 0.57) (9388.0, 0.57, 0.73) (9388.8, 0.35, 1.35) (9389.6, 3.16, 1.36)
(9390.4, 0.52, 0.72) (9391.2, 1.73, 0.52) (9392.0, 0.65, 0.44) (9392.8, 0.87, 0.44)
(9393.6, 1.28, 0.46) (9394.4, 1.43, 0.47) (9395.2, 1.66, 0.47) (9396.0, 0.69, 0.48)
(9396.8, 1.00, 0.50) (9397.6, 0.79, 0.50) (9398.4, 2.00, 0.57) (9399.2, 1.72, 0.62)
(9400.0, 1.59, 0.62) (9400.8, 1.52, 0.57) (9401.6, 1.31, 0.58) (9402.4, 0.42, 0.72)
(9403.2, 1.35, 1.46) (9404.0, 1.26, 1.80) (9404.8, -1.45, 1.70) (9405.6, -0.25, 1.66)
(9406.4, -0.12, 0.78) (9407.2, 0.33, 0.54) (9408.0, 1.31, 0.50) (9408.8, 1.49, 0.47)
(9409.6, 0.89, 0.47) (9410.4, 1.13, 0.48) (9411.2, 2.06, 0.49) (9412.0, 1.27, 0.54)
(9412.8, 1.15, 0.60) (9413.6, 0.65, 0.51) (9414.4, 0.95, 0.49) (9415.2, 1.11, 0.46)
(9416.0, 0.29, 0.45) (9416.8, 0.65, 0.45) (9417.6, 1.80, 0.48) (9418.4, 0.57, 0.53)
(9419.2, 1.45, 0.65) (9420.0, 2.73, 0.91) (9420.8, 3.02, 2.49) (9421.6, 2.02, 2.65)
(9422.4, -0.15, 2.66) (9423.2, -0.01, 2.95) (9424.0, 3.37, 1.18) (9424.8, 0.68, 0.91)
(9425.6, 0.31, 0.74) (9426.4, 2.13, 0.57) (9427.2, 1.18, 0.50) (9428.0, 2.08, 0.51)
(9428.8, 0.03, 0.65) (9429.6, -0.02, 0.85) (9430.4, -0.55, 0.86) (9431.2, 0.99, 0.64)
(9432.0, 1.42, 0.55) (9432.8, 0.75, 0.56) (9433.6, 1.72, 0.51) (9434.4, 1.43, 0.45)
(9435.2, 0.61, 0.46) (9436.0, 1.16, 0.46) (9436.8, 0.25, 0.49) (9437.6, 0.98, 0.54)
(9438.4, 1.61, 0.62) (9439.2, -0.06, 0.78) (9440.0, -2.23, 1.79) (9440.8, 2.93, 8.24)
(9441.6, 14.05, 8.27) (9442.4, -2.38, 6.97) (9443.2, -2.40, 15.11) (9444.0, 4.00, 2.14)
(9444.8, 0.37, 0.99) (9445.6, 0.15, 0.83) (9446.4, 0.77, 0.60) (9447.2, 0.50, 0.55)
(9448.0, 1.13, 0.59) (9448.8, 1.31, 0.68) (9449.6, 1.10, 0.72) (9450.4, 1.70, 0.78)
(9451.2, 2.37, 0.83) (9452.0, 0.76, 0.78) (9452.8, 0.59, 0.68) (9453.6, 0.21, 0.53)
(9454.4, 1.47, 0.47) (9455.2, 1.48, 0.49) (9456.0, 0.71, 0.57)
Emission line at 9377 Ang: [N II]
